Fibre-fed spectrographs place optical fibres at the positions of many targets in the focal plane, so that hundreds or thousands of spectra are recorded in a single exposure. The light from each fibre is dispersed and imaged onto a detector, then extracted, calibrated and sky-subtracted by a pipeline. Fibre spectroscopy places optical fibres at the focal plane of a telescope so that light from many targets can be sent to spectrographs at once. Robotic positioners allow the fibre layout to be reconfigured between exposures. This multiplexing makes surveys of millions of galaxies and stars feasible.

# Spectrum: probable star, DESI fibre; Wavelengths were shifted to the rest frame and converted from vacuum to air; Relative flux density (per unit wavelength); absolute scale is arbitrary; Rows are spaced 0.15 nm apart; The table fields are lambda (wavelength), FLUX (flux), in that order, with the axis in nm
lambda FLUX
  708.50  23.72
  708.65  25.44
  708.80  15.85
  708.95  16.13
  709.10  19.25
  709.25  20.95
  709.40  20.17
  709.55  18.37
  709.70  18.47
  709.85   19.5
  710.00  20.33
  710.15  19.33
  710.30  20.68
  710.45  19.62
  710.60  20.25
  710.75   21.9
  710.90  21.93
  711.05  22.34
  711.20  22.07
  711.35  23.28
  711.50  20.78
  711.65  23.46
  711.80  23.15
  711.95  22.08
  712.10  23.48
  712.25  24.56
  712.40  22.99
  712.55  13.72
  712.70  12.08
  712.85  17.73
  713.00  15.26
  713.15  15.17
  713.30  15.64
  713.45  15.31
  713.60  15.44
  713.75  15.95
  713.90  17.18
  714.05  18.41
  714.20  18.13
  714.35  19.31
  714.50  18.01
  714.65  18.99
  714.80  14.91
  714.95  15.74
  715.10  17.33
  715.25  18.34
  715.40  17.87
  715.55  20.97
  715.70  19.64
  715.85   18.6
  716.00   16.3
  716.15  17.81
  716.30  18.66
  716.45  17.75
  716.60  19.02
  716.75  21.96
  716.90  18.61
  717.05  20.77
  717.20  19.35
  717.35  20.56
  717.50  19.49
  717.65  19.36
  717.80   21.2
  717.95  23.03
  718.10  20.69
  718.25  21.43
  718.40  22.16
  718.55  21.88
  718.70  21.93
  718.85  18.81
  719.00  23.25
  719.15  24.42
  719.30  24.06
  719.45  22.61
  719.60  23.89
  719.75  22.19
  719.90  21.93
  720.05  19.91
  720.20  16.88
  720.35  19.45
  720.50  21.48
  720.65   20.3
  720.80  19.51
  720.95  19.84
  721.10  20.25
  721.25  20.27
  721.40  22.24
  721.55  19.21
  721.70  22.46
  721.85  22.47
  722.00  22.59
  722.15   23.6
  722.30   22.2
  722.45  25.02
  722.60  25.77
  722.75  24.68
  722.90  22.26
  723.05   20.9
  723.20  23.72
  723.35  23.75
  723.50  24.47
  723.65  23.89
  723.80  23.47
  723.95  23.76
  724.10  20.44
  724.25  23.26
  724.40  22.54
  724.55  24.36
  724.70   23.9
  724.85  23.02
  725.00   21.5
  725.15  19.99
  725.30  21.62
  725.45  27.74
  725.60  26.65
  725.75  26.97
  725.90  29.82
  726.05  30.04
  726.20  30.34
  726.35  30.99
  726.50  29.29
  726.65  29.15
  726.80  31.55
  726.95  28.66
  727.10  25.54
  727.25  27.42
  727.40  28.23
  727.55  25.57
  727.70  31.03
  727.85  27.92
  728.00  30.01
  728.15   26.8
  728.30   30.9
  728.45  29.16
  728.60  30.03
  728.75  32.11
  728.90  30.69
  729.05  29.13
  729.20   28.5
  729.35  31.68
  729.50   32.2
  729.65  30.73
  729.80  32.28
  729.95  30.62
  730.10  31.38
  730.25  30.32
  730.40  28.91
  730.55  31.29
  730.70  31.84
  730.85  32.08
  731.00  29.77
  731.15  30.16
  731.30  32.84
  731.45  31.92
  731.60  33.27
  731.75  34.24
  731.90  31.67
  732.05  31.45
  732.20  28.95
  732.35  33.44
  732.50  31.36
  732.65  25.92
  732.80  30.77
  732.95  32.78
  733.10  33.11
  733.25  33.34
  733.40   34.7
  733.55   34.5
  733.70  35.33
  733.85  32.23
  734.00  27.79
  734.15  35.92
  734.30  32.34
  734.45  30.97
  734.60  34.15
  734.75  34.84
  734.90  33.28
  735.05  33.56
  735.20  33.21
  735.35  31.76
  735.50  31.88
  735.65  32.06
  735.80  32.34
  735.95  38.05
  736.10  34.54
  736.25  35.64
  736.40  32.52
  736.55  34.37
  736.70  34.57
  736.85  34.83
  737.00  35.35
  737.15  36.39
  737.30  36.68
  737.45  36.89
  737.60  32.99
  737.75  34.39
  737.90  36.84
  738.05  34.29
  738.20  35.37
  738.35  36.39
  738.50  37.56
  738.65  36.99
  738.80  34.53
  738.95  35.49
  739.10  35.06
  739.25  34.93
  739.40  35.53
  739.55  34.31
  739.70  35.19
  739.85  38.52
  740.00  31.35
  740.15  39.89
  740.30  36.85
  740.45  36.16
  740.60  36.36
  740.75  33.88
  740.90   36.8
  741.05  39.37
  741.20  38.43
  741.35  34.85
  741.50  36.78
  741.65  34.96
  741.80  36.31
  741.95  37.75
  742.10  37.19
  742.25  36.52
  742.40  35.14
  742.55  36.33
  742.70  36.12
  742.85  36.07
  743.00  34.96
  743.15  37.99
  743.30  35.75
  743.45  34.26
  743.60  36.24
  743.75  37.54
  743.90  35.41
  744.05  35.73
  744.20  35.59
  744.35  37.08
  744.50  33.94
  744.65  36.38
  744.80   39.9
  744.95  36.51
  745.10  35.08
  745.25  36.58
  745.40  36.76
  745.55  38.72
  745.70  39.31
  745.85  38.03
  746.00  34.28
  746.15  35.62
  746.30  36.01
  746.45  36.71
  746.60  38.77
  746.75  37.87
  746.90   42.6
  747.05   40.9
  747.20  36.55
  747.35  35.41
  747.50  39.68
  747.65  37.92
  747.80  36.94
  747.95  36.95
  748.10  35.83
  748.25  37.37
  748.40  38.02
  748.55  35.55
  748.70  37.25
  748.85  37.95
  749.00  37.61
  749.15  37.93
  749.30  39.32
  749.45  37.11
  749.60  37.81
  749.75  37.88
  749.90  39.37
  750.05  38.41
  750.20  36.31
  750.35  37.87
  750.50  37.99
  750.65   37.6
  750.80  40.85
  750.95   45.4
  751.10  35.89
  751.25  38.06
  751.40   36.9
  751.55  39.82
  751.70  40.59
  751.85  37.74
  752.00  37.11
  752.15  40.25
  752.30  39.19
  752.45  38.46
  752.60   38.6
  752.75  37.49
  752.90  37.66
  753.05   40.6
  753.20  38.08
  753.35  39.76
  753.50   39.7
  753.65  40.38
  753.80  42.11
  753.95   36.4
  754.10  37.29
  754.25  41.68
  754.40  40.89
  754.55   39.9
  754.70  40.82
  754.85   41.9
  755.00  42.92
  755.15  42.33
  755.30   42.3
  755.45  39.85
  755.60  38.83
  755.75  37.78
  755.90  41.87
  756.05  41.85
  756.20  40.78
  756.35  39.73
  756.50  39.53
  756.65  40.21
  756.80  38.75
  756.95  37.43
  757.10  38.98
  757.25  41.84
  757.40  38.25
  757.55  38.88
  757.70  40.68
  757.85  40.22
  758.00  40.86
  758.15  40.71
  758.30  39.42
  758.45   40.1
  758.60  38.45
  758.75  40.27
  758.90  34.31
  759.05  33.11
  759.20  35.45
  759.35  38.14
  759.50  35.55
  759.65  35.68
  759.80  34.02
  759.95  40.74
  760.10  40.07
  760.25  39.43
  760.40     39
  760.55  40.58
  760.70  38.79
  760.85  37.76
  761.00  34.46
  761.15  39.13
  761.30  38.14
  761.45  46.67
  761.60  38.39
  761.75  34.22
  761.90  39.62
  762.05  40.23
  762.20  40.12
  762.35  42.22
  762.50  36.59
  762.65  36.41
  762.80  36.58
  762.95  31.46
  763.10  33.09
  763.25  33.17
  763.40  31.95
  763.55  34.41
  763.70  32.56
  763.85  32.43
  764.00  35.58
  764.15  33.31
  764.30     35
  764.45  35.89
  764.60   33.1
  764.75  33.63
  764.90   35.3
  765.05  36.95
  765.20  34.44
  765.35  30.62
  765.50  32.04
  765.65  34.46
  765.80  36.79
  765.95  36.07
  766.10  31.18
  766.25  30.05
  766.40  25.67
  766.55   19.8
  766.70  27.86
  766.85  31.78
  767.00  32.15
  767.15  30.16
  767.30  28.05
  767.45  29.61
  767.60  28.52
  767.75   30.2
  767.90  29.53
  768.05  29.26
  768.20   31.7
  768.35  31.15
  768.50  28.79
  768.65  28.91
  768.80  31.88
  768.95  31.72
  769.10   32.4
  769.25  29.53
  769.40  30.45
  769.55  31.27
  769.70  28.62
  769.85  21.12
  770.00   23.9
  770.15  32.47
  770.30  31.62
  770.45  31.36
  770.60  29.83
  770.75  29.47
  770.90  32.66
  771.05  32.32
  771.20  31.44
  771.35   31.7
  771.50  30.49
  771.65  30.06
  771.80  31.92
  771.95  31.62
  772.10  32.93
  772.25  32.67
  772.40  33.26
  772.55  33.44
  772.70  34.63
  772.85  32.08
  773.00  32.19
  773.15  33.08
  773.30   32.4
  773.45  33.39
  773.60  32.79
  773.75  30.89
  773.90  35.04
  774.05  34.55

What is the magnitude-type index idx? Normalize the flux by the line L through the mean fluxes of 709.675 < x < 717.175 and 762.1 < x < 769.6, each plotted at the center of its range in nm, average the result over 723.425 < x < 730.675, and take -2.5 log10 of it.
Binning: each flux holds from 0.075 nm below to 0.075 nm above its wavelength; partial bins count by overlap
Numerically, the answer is -0.23 mag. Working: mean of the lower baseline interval 19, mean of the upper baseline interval 32.3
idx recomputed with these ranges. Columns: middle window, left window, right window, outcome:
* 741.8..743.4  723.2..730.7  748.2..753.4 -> -0.05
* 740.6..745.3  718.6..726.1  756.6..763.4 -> -0.17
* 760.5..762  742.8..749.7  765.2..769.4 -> -0.20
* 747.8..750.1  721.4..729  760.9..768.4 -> -0.23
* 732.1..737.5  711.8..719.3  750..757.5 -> -0.14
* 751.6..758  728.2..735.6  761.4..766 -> -0.16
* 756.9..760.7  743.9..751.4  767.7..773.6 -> -0.12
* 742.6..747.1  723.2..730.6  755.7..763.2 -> -0.10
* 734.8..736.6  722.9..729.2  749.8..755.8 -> -0.08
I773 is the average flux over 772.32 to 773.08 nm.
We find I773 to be 33.1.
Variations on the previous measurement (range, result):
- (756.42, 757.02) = 39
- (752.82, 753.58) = 39.2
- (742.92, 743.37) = 36.2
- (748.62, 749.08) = 37.6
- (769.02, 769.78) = 30.4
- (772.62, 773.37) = 32.9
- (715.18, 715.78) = 19.2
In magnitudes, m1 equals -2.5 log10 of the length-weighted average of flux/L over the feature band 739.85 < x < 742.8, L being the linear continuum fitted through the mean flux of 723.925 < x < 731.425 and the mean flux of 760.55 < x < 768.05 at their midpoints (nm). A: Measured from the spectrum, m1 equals -0.19 mag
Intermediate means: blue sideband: 28.3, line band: 36.4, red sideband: 34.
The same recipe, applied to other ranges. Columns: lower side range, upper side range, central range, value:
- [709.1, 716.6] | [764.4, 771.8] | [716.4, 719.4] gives -0.05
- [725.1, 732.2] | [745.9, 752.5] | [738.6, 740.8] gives -0.05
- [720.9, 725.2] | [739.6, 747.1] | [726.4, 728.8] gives -0.13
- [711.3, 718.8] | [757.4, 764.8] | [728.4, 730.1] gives -0.24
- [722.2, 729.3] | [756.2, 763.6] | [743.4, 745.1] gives -0.11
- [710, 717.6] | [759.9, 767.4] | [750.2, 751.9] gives -0.25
